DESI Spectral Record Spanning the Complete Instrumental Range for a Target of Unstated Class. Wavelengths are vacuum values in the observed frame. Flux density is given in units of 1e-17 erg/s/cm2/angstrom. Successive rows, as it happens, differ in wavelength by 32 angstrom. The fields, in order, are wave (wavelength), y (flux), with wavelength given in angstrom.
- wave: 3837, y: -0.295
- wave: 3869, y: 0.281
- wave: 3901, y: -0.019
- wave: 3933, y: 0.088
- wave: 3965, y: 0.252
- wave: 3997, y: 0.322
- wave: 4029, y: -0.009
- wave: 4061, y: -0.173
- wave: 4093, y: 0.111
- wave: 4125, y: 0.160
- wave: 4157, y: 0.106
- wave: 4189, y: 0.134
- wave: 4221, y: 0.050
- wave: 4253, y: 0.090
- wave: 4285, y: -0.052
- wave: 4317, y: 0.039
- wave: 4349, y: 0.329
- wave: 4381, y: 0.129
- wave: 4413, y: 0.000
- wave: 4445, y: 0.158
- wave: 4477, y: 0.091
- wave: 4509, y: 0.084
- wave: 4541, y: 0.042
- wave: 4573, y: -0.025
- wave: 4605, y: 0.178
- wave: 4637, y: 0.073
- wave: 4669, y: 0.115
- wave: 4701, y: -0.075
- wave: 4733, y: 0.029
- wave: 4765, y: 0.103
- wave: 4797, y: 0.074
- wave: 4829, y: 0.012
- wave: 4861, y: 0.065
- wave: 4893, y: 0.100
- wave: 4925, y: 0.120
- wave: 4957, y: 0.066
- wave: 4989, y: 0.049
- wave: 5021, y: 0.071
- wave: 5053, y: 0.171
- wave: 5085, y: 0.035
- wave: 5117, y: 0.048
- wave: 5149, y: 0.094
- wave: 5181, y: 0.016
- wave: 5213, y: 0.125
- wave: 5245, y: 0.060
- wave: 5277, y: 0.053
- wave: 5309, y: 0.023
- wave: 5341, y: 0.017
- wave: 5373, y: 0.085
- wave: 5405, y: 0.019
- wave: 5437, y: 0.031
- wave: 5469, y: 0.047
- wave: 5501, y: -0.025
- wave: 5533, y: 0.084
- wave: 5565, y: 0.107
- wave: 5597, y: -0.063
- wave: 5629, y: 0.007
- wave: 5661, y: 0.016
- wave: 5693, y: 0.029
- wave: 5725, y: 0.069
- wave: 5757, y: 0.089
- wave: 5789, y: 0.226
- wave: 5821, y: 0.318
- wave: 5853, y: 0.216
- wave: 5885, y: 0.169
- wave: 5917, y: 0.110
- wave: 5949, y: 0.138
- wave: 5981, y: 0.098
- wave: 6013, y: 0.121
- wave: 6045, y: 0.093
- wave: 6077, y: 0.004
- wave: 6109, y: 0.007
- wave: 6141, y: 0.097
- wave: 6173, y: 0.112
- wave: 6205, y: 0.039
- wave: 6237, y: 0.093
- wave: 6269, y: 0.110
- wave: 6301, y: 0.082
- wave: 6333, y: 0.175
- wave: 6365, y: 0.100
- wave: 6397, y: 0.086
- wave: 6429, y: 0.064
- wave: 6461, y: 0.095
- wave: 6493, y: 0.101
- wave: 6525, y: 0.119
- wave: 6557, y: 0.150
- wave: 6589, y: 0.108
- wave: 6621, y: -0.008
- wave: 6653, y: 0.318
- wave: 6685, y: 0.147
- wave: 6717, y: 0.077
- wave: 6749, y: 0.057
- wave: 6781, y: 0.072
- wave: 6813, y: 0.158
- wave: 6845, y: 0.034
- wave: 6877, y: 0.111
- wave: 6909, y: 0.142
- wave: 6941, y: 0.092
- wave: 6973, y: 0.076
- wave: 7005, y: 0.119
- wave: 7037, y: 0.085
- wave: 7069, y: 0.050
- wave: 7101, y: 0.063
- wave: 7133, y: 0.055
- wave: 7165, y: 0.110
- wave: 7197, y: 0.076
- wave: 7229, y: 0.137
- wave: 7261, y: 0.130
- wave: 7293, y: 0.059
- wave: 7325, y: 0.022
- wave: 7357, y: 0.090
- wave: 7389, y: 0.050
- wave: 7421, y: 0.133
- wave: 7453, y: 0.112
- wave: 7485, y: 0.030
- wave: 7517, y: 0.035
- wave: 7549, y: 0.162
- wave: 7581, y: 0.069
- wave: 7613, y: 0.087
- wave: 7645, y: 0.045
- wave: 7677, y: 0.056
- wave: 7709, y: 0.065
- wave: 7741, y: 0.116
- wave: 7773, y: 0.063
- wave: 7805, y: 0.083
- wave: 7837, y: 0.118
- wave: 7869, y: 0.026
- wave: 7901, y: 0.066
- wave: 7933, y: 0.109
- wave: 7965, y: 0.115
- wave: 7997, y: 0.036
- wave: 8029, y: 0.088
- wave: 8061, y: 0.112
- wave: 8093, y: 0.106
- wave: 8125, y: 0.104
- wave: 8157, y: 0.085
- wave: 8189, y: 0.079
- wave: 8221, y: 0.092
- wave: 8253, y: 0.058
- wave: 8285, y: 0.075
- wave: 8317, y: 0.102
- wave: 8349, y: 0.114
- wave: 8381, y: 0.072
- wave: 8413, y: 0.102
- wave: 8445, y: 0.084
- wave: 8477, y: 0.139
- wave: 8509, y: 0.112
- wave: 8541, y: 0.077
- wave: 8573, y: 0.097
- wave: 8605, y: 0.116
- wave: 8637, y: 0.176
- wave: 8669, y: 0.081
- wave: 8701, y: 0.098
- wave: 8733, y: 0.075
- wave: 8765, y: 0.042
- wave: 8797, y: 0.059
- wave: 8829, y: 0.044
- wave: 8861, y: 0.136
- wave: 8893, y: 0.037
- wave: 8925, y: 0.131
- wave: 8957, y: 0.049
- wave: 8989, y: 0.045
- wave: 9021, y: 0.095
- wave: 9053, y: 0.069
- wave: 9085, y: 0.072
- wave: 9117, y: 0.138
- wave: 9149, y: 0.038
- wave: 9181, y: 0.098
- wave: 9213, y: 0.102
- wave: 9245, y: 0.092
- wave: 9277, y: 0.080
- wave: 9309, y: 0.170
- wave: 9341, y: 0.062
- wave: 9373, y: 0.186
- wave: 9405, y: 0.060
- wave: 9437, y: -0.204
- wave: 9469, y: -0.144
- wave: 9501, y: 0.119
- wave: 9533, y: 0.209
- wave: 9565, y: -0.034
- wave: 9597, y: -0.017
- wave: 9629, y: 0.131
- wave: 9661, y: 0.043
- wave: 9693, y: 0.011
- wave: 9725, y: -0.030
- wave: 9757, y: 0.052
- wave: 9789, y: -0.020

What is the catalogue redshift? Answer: 0.78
